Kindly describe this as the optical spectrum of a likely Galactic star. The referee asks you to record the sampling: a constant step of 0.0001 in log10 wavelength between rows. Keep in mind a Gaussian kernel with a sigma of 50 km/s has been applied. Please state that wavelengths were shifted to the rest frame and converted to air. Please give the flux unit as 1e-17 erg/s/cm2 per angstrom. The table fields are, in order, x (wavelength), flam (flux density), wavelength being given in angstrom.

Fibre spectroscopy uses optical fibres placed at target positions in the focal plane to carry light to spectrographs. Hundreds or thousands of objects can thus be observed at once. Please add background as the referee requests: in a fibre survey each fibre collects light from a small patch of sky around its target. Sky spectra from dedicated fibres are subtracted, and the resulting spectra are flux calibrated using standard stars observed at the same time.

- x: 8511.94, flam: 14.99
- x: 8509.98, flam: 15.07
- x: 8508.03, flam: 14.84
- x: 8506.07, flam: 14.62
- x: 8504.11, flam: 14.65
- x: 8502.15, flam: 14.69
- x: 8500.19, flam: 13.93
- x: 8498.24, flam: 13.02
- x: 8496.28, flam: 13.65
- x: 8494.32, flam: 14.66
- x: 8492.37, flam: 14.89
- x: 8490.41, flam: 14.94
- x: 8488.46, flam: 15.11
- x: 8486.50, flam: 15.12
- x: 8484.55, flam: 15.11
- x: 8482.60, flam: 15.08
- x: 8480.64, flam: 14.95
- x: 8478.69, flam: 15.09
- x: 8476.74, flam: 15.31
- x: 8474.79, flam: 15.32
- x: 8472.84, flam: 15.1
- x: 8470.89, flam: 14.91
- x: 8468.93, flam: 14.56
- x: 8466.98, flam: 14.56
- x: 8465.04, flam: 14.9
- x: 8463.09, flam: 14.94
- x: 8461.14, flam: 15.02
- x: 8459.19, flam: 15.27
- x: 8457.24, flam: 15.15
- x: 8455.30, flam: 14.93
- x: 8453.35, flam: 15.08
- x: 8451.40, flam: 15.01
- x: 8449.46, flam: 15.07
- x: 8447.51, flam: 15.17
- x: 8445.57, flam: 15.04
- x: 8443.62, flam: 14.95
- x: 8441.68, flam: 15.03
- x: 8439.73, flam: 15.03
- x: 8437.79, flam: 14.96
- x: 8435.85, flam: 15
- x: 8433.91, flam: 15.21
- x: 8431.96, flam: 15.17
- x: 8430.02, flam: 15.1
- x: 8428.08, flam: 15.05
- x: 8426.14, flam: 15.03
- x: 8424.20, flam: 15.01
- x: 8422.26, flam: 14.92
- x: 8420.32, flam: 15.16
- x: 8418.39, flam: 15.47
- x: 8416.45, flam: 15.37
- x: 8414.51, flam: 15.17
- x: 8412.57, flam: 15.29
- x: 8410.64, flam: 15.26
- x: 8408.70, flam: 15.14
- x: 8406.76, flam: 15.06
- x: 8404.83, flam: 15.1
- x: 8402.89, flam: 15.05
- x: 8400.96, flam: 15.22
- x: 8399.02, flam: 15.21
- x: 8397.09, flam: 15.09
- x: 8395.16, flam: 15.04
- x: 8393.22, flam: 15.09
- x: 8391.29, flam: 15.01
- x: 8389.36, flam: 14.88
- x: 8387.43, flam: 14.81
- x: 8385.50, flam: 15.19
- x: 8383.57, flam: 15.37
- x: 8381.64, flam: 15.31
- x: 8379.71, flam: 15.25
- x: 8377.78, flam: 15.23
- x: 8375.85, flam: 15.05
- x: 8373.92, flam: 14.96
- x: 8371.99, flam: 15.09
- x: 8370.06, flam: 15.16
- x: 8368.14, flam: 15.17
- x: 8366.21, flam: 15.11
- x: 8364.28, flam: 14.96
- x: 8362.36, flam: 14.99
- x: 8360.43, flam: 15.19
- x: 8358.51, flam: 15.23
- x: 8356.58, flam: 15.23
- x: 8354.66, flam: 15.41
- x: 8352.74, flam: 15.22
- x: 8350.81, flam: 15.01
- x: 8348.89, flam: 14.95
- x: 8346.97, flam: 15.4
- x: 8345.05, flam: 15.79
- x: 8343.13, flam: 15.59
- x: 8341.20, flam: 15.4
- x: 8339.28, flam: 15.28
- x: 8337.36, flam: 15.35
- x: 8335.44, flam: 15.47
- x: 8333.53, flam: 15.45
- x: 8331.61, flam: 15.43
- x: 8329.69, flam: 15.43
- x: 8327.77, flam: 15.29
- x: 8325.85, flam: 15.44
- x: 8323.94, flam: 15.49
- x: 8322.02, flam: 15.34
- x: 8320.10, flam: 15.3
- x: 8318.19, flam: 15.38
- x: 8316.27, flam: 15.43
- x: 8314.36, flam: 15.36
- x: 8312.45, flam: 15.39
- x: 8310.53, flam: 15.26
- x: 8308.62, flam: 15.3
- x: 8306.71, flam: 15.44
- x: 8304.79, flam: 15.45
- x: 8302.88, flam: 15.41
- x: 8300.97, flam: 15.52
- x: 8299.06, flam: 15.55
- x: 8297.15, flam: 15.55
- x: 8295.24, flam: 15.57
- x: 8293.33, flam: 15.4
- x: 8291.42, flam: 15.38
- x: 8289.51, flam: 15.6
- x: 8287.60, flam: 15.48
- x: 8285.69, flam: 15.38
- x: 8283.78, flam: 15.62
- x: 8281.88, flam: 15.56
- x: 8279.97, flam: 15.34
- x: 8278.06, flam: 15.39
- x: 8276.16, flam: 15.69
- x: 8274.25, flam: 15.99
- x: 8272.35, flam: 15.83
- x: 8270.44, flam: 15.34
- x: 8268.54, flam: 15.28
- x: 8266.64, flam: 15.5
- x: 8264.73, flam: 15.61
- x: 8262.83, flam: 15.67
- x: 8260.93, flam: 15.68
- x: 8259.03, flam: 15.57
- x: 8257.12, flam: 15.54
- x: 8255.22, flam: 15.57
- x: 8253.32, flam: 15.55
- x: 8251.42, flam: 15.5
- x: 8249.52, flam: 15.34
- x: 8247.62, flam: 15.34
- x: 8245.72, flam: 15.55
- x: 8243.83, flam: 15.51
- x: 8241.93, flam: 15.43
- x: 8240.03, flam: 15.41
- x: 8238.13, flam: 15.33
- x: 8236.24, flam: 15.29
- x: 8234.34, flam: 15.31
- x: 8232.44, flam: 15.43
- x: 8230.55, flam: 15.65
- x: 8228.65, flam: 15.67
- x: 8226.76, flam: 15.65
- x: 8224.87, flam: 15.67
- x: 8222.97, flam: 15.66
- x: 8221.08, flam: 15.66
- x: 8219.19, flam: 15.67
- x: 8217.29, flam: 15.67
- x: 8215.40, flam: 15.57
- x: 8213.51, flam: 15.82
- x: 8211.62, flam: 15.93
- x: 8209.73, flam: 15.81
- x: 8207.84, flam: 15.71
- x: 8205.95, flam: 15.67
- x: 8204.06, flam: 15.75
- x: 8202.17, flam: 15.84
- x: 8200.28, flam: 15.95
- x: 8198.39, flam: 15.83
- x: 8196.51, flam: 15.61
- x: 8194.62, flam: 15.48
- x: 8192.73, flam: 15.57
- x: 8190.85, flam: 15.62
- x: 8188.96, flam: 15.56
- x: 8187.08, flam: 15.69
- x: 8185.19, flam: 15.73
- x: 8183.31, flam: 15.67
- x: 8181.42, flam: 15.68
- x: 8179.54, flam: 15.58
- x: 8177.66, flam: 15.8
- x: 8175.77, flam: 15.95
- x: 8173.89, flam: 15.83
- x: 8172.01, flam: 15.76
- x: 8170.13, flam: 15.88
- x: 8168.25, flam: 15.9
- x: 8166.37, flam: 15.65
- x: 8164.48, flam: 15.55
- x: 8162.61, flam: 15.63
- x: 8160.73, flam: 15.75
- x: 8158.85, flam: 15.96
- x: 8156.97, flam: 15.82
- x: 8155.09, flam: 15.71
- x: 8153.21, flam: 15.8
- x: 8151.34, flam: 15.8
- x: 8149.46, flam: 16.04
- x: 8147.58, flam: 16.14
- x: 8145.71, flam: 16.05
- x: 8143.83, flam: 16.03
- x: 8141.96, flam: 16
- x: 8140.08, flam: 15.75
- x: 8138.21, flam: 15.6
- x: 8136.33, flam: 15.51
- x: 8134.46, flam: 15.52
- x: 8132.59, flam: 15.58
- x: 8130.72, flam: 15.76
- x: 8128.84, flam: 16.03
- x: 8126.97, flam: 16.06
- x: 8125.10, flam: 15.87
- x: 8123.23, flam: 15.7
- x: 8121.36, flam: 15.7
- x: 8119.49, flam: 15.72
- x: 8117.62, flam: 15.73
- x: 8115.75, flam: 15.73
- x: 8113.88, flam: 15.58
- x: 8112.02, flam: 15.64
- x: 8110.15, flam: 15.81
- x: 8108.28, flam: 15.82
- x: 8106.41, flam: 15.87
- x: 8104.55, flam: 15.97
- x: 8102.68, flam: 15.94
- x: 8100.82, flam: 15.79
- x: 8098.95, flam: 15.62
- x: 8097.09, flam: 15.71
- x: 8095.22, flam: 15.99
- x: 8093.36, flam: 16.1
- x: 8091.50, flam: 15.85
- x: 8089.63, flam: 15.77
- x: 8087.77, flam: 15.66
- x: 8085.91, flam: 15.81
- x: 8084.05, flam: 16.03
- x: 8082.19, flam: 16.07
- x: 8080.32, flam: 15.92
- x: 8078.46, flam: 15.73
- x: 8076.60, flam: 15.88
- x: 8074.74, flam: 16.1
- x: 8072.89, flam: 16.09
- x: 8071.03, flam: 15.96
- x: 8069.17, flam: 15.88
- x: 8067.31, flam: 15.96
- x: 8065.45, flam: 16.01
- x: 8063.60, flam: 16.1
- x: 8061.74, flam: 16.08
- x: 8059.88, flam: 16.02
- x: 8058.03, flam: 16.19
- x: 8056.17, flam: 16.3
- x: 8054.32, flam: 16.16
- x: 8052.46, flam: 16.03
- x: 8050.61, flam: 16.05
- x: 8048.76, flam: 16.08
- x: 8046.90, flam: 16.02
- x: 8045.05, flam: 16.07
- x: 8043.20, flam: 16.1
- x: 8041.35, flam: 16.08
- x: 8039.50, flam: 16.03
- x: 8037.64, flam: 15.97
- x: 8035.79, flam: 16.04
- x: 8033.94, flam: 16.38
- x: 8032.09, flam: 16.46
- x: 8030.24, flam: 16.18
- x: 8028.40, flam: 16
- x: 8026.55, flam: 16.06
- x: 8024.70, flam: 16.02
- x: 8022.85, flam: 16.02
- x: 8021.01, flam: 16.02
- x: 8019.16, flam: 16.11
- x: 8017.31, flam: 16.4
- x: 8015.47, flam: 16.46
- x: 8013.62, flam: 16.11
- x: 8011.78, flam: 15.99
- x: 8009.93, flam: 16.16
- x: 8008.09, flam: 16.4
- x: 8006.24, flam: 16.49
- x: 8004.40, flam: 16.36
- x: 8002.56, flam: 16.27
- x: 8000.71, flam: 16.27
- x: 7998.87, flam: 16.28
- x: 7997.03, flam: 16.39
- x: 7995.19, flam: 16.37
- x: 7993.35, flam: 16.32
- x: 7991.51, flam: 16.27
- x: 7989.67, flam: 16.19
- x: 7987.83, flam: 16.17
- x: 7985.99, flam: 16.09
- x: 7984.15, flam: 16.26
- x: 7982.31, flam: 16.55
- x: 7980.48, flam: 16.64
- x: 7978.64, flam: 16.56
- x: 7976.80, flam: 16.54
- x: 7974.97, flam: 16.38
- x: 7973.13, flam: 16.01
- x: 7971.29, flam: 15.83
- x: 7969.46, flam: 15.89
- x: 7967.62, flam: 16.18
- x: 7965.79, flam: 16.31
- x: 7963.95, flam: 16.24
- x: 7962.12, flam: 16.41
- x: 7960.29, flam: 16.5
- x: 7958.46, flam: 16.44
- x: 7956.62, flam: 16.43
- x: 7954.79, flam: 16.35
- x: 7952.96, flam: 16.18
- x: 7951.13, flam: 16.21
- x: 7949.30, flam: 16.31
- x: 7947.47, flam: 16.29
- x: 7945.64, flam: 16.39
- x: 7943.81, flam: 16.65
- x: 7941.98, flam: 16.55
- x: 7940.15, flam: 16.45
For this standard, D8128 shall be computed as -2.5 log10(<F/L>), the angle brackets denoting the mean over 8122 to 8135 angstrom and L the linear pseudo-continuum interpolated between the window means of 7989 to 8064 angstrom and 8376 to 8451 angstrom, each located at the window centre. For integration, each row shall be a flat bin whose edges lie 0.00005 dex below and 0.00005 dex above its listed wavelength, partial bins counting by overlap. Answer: 0.01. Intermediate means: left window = 16.2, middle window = 15.8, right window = 15.1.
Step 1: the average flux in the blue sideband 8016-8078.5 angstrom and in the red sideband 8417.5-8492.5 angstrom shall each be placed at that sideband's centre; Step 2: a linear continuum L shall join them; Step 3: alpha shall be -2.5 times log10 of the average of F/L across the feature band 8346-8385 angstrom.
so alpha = 0.01 mag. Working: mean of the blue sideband 16.1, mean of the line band 15.2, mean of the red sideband 15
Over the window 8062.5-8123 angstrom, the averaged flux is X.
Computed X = 15.9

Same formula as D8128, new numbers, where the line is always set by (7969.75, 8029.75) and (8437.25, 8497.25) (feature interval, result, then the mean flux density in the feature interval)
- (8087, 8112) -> 0.010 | 15.8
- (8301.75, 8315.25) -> 0.002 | 15.4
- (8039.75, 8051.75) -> 0.003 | 16.1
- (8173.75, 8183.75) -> 0.001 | 15.7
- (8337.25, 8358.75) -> -0.002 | 15.3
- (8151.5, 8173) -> 0.002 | 15.8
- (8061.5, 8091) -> 0.007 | 15.9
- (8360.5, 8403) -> 0.007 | 15.1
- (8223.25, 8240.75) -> 0.008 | 15.5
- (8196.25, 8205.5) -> -0.008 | 15.8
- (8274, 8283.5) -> -0.006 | 15.6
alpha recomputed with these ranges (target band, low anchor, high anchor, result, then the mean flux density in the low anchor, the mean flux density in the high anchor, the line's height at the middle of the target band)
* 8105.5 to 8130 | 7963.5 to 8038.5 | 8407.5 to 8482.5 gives 0.01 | 16.2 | 15.1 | 15.9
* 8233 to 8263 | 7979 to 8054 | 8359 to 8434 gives 0.01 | 16.2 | 15.1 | 15.5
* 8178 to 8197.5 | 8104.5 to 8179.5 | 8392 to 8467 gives 0.00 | 15.8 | 15.1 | 15.7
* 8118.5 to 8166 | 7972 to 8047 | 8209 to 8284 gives 0.00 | 16.2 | 15.6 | 15.9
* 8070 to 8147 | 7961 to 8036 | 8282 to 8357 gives 0.01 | 16.2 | 15.4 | 16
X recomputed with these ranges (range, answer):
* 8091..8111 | 15.9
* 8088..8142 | 15.8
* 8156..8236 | 15.7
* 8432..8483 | 15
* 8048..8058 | 16.1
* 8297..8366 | 15.3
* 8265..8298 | 15.5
